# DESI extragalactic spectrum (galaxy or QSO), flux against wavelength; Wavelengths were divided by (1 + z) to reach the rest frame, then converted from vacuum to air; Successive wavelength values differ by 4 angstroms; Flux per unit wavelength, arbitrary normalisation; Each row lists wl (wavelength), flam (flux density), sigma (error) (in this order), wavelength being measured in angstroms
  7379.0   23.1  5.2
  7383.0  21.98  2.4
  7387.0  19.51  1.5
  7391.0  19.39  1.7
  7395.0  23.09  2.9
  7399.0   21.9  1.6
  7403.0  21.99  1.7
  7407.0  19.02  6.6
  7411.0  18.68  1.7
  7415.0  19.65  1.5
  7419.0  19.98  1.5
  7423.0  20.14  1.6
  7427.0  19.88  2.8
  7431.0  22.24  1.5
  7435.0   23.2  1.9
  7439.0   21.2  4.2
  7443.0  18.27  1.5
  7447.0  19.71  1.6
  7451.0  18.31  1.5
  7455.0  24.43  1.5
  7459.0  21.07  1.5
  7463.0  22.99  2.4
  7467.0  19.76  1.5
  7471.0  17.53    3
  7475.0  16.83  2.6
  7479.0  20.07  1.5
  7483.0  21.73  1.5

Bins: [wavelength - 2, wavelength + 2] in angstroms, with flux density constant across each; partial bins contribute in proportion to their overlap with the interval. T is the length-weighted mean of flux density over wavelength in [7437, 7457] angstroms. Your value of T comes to 20.4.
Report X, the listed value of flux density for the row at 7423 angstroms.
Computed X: 20.14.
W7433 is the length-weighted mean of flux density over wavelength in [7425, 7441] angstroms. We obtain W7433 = 21.6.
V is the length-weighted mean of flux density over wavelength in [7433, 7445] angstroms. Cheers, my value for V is 20.9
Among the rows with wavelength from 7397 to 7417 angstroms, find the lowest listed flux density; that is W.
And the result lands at 18.68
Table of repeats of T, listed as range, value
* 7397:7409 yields 21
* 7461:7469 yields 21.4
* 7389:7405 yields 21.6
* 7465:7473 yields 18.6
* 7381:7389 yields 20.7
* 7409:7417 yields 19.2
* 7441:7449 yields 19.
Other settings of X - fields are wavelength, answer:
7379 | 23.1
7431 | 22.24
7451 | 18.31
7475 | 16.83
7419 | 19.98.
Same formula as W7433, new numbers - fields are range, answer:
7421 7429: 20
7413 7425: 19.9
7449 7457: 21.4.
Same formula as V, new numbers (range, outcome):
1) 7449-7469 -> 21.3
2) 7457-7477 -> 19.6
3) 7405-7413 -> 18.9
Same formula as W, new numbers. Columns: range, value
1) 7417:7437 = 19.88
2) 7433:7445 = 18.27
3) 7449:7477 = 16.83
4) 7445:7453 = 18.31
